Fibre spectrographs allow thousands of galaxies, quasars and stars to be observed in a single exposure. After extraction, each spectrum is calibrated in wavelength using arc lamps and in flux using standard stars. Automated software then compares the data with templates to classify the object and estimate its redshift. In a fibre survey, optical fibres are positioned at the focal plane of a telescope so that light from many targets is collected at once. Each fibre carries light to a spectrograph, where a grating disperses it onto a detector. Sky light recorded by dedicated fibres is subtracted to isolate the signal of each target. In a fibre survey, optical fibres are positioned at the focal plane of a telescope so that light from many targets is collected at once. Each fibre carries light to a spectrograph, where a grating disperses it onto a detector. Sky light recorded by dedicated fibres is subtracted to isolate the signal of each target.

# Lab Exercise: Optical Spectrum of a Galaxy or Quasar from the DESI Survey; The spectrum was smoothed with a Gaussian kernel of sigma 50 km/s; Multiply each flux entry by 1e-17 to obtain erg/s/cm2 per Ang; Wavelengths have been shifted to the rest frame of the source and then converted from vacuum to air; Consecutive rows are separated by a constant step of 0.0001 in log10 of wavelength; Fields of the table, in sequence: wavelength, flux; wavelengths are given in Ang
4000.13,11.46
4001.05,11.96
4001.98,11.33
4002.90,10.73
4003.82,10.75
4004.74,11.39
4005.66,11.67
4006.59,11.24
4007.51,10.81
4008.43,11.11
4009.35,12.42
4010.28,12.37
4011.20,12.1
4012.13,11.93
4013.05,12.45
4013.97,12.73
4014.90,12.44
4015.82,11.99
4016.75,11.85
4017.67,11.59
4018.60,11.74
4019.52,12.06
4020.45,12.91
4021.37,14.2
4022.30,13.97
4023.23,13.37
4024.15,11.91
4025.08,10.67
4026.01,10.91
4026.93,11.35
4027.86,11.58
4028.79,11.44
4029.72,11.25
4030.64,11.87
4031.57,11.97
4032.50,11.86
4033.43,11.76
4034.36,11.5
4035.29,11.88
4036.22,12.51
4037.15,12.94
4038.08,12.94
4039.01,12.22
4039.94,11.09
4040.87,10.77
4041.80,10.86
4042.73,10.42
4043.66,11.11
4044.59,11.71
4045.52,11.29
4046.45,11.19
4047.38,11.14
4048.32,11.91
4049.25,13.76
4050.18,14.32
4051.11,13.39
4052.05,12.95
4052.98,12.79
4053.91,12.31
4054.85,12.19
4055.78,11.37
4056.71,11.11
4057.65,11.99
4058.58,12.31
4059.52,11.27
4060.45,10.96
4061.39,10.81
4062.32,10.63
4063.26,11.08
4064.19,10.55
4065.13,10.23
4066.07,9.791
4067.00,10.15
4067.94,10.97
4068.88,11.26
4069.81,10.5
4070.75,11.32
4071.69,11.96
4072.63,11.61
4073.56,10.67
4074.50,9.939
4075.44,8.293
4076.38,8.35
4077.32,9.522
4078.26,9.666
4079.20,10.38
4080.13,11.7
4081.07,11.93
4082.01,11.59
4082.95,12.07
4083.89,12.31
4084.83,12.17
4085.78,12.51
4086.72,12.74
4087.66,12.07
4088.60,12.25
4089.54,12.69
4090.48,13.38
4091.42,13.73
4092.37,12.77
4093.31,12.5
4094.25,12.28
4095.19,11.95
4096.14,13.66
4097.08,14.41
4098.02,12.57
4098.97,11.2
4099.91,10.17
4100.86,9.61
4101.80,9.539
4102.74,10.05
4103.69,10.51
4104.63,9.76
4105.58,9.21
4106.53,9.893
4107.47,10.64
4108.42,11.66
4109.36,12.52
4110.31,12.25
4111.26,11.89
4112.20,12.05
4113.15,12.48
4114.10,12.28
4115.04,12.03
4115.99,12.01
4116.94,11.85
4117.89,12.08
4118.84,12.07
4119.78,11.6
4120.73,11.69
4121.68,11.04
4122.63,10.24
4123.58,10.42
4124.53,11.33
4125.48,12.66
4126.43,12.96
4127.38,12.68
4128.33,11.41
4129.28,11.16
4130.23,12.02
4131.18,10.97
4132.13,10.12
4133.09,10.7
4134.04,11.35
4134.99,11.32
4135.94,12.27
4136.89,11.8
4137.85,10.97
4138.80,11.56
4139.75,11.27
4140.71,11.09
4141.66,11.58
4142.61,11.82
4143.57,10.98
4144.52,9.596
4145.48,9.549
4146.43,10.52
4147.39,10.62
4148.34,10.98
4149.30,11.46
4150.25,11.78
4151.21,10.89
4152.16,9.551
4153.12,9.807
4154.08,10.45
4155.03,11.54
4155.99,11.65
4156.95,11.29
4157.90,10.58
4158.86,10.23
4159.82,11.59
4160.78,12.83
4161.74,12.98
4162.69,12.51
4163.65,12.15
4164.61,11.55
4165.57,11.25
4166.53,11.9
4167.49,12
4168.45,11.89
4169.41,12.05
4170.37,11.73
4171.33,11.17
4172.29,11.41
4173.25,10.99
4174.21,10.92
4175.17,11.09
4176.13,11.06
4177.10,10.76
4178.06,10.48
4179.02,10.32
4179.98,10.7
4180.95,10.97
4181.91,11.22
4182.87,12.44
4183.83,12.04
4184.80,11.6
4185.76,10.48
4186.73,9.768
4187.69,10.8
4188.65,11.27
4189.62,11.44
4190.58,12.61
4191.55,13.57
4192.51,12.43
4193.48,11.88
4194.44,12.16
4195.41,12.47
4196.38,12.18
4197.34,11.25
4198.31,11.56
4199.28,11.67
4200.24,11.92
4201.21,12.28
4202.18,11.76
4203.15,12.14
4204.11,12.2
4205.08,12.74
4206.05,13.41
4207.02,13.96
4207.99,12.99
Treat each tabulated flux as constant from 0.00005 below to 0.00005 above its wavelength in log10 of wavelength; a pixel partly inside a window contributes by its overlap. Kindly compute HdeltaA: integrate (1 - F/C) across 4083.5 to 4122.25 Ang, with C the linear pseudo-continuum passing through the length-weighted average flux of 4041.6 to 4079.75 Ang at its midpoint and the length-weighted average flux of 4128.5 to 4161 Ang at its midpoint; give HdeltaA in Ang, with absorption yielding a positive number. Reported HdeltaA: -2.4 Ang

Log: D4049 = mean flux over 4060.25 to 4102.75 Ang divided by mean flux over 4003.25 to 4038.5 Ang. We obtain 0.95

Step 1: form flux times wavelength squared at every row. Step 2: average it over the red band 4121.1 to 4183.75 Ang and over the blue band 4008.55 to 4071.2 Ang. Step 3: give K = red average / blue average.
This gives 1.0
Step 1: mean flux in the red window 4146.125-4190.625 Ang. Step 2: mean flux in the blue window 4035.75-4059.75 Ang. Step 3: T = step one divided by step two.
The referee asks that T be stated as 0.94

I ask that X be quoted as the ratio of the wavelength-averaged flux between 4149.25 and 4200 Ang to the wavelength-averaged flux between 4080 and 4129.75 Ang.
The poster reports 0.97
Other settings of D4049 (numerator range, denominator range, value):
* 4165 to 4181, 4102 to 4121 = 0.98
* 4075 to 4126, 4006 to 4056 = 0.96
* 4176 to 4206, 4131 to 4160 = 1.06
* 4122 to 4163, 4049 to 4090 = 0.98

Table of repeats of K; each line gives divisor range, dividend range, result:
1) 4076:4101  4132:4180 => 0.97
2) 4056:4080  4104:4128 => 1.11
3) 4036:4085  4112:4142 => 1.05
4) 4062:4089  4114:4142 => 1.08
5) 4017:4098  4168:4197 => 1.04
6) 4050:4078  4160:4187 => 1.09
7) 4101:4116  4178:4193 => 1.07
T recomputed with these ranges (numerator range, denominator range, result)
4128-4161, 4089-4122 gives 0.94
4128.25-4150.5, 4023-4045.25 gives 0.95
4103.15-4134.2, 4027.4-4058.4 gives 0.96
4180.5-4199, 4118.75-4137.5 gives 1.02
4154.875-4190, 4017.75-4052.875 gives 0.95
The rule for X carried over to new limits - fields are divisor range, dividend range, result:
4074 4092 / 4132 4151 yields 0.97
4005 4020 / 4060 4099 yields 0.96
